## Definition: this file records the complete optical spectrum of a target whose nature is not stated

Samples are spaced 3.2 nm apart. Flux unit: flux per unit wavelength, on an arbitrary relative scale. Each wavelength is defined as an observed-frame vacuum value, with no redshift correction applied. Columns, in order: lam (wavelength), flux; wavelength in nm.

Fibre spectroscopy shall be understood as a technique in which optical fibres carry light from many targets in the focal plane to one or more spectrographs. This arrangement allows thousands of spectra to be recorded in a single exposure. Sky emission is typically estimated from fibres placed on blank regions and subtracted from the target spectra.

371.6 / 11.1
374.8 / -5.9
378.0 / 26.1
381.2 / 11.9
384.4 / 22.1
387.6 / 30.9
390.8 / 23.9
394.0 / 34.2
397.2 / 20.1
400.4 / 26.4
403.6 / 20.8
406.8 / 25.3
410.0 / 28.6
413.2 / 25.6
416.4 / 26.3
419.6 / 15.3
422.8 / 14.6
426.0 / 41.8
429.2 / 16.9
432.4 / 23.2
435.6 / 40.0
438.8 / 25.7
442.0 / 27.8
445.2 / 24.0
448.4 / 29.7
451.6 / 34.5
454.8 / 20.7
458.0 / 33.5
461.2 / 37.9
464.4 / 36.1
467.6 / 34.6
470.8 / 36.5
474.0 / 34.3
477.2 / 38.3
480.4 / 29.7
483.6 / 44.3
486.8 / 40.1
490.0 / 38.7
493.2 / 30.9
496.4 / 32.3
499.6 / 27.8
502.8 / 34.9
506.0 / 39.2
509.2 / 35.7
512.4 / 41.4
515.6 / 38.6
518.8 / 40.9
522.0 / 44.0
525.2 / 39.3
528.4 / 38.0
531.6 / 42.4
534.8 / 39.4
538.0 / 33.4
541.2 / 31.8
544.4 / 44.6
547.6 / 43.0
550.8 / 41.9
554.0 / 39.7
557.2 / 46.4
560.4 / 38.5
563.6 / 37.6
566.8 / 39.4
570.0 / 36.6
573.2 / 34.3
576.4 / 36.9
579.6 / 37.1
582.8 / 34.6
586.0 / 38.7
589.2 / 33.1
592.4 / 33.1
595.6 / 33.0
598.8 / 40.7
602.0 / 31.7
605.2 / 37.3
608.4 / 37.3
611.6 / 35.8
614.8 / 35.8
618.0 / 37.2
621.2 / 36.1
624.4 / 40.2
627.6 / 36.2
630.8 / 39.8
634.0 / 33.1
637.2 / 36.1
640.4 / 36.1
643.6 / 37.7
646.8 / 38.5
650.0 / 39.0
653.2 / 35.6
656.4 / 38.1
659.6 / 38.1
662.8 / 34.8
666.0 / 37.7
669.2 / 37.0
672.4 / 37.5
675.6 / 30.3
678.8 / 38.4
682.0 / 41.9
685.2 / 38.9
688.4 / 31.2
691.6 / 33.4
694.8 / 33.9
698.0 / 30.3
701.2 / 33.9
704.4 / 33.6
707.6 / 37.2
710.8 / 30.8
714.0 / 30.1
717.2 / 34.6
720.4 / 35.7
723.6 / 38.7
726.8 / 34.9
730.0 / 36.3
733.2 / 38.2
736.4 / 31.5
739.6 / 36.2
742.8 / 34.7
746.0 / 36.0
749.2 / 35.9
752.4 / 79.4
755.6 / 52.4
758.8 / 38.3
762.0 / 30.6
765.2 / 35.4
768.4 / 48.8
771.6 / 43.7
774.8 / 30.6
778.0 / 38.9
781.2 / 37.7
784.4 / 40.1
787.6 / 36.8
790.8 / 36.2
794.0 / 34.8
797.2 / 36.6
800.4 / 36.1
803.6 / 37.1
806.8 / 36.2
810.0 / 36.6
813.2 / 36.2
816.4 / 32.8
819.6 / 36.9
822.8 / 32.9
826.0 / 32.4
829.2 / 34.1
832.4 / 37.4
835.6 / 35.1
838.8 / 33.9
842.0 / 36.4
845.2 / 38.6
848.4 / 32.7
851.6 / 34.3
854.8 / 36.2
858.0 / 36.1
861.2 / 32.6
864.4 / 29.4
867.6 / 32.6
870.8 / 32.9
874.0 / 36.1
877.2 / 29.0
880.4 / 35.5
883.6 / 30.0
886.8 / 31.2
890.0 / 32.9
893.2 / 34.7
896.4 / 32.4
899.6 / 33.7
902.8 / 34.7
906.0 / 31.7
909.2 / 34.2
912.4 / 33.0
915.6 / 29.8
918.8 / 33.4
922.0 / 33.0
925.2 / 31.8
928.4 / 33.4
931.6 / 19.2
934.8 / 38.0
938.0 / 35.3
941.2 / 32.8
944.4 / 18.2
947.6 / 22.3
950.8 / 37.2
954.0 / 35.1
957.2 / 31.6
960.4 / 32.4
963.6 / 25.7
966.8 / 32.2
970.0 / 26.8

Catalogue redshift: 0.15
